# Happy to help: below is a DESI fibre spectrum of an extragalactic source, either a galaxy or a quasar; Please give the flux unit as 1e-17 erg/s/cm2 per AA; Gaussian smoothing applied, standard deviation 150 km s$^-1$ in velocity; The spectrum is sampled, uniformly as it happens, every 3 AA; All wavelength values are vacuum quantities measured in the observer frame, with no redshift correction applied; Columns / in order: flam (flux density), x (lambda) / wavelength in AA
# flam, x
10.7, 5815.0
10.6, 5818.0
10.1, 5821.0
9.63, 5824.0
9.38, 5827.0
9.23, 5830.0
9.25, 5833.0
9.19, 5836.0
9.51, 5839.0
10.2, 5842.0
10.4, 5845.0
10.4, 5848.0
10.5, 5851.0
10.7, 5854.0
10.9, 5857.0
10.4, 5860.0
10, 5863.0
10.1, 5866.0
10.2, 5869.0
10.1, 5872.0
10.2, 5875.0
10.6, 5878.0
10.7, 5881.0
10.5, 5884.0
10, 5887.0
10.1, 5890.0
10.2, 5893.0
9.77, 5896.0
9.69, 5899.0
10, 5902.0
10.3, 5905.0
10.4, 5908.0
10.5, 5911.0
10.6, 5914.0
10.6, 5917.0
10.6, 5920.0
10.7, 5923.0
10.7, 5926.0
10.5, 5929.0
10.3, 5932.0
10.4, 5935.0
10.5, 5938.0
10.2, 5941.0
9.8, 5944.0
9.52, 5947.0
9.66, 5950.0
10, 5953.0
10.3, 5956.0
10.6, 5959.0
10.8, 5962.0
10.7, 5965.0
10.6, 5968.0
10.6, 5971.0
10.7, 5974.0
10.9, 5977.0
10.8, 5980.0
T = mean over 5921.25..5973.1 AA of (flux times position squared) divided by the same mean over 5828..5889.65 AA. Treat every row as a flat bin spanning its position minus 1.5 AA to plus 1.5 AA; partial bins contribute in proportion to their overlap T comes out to 1.1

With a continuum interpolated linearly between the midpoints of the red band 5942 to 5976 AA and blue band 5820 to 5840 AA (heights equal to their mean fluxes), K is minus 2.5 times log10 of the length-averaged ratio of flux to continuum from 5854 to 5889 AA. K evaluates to -0.07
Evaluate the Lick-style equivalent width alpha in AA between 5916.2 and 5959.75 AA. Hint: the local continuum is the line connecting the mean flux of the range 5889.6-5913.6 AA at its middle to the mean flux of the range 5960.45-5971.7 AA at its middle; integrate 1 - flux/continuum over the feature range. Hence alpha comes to 0.67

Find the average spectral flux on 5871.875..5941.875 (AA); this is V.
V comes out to 10.3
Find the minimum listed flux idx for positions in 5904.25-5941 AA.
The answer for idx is 10.2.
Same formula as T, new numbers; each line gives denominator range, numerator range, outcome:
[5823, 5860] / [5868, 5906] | 1.04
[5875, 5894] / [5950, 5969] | 1.03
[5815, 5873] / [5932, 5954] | 1.03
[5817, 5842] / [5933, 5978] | 1.12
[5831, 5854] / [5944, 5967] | 1.06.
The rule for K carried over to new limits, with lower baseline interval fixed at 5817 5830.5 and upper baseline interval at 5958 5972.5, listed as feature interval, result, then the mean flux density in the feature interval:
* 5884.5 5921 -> 0.005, 10.2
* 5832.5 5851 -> 0.000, 9.91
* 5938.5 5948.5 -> 0.066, 9.91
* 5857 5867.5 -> -0.026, 10.3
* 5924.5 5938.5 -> -0.002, 10.5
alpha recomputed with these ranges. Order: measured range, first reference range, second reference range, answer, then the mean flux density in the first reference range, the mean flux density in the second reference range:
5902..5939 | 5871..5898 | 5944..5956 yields -1.8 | 10.2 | 9.81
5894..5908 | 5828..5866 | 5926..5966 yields 0.2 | 10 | 10.3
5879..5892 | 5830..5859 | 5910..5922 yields 0.0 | 10.1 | 10.6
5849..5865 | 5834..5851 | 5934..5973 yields -0.8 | 9.97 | 10.3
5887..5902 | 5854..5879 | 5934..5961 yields 0.4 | 10.3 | 10.1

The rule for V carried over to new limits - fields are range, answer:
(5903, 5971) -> 10.4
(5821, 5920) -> 10.1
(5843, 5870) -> 10.4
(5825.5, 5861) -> 10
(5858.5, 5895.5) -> 10.2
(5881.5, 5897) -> 10.2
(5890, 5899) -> 9.96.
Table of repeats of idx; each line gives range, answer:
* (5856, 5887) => 10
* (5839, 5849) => 9.51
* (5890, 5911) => 9.69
